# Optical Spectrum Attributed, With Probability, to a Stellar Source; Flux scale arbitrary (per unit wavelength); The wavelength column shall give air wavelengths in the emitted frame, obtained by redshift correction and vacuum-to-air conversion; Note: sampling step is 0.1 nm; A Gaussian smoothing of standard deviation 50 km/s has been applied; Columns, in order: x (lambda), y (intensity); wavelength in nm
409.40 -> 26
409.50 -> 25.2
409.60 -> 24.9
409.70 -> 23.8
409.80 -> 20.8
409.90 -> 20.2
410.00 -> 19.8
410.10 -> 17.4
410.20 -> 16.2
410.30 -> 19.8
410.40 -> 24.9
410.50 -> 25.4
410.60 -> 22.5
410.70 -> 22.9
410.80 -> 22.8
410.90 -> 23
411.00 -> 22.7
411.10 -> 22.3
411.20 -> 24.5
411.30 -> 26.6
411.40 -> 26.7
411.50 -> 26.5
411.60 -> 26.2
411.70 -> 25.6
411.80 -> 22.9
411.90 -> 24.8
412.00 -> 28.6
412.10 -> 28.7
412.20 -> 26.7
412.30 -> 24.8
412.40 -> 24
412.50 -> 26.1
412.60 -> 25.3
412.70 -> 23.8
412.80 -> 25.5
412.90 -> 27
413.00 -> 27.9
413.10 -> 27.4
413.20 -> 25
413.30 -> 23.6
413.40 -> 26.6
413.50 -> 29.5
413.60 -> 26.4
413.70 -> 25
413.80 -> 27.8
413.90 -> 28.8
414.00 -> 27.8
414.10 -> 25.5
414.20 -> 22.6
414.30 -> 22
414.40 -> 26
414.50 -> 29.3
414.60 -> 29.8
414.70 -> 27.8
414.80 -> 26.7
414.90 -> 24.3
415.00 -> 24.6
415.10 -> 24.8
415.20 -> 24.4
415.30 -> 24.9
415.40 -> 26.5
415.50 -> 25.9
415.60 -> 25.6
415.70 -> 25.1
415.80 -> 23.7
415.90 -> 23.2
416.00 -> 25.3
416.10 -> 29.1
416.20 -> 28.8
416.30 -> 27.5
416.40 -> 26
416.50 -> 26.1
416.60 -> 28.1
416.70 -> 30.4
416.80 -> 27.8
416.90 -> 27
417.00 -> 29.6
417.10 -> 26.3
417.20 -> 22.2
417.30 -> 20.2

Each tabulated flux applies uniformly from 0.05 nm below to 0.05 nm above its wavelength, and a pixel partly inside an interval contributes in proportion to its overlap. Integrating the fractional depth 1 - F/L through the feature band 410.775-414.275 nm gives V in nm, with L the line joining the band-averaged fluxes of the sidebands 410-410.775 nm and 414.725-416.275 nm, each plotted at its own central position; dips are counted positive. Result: -0.40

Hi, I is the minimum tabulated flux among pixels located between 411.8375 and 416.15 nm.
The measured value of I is 22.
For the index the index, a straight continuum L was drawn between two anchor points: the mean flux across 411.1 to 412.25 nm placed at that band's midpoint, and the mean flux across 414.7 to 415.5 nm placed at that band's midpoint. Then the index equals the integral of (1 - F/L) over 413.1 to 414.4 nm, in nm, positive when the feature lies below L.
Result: -0.02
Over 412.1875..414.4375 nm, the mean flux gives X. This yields 25.9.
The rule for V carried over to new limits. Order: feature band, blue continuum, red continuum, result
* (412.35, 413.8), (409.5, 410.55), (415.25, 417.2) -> -0.12 nm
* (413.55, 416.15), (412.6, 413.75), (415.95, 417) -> 0.10 nm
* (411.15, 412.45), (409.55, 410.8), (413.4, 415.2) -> -0.13 nm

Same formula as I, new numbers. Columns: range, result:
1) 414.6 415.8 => 23.7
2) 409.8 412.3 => 16.2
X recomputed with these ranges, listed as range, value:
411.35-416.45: 26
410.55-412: 24.4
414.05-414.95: 26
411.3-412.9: 25.8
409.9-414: 24.8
